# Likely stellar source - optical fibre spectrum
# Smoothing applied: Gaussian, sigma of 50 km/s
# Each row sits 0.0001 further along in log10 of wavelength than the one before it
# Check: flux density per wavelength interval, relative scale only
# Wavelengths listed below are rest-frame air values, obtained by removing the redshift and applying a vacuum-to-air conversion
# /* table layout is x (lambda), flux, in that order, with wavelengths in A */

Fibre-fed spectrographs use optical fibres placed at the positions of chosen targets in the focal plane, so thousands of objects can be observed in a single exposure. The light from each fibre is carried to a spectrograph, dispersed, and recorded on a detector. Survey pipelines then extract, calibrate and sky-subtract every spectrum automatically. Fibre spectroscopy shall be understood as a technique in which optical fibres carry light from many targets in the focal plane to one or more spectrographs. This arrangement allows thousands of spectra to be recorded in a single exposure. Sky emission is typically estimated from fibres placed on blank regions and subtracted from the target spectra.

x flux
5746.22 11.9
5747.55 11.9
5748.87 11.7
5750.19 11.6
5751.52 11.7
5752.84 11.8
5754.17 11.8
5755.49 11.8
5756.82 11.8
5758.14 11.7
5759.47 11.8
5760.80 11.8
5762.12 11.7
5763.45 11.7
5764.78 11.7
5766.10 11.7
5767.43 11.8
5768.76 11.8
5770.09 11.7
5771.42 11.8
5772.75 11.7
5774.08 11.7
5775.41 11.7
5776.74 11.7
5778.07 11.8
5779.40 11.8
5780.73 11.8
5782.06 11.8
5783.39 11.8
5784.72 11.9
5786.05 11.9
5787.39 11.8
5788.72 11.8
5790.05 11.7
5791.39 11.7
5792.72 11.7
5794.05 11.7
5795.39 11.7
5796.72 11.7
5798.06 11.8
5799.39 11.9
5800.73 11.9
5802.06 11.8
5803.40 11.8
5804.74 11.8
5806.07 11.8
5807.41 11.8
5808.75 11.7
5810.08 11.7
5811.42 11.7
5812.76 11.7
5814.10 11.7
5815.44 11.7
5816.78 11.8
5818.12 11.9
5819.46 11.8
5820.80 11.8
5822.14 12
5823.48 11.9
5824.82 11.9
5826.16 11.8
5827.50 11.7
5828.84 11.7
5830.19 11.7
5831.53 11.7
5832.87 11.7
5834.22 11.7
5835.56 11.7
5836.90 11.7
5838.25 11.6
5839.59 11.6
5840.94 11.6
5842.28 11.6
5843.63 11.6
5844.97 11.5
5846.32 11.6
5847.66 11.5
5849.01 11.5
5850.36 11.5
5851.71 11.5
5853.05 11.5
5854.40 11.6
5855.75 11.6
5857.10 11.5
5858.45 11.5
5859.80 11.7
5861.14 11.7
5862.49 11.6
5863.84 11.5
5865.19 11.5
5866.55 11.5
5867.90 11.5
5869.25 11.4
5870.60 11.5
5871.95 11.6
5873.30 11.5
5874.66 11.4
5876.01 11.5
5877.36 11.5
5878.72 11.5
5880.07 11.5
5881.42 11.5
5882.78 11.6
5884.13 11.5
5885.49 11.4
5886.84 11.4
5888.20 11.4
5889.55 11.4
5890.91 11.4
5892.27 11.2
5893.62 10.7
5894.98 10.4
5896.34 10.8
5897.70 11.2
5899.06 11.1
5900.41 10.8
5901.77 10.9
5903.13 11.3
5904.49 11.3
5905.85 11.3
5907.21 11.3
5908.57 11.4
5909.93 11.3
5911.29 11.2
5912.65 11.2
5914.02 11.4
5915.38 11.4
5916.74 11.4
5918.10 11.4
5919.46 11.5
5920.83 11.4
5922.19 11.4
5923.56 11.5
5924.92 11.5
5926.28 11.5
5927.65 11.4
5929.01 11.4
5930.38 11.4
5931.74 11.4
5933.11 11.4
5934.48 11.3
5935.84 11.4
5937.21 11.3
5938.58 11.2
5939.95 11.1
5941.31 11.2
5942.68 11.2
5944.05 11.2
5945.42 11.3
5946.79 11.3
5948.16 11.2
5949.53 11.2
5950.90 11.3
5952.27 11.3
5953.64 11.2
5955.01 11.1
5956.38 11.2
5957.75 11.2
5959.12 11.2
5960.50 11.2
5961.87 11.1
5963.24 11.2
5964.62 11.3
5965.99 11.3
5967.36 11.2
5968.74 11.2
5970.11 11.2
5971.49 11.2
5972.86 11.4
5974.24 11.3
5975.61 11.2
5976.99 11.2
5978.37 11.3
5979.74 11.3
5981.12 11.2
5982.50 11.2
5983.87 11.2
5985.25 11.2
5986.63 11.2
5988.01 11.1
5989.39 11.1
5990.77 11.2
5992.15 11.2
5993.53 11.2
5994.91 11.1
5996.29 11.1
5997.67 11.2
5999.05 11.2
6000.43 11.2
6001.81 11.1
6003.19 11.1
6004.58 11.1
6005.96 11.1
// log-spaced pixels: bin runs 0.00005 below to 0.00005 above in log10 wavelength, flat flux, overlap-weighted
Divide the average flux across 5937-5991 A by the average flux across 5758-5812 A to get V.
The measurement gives 0.95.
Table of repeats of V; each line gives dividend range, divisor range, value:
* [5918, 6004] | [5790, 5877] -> 0.96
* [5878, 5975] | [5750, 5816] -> 0.96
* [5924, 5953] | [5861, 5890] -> 0.98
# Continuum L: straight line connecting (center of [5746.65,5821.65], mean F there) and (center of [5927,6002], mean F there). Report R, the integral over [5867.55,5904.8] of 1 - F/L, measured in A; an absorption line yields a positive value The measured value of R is 0.56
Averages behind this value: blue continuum 11.8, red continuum 11.2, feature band 11.3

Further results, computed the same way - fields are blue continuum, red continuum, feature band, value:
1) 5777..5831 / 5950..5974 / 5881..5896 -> 0.3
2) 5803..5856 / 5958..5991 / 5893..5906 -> 0.6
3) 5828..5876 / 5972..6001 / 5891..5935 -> 0.6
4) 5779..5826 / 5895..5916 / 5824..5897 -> -0.4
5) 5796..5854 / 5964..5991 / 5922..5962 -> 0.2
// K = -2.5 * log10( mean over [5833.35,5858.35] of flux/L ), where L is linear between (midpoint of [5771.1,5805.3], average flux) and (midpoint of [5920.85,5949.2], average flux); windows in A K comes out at 0.00 mag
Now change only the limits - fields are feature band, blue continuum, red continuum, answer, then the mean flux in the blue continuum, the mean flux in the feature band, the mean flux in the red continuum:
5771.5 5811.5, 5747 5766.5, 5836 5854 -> -0.01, 11.8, 11.8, 11.6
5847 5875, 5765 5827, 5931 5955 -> 0.00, 11.8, 11.5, 11.3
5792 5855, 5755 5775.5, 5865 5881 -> -0.01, 11.7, 11.7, 11.5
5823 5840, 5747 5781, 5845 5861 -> -0.01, 11.7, 11.7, 11.6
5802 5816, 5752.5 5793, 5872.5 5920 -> -0.01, 11.8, 11.7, 11.3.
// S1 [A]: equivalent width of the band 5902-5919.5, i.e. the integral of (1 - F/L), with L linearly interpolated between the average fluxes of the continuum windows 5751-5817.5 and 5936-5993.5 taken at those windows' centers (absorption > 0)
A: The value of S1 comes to 0.09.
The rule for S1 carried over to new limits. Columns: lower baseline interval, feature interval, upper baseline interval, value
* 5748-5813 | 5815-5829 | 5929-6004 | -0.2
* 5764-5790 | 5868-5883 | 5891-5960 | -0.1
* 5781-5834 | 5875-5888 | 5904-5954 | 0.0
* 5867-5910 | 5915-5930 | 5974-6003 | -0.2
